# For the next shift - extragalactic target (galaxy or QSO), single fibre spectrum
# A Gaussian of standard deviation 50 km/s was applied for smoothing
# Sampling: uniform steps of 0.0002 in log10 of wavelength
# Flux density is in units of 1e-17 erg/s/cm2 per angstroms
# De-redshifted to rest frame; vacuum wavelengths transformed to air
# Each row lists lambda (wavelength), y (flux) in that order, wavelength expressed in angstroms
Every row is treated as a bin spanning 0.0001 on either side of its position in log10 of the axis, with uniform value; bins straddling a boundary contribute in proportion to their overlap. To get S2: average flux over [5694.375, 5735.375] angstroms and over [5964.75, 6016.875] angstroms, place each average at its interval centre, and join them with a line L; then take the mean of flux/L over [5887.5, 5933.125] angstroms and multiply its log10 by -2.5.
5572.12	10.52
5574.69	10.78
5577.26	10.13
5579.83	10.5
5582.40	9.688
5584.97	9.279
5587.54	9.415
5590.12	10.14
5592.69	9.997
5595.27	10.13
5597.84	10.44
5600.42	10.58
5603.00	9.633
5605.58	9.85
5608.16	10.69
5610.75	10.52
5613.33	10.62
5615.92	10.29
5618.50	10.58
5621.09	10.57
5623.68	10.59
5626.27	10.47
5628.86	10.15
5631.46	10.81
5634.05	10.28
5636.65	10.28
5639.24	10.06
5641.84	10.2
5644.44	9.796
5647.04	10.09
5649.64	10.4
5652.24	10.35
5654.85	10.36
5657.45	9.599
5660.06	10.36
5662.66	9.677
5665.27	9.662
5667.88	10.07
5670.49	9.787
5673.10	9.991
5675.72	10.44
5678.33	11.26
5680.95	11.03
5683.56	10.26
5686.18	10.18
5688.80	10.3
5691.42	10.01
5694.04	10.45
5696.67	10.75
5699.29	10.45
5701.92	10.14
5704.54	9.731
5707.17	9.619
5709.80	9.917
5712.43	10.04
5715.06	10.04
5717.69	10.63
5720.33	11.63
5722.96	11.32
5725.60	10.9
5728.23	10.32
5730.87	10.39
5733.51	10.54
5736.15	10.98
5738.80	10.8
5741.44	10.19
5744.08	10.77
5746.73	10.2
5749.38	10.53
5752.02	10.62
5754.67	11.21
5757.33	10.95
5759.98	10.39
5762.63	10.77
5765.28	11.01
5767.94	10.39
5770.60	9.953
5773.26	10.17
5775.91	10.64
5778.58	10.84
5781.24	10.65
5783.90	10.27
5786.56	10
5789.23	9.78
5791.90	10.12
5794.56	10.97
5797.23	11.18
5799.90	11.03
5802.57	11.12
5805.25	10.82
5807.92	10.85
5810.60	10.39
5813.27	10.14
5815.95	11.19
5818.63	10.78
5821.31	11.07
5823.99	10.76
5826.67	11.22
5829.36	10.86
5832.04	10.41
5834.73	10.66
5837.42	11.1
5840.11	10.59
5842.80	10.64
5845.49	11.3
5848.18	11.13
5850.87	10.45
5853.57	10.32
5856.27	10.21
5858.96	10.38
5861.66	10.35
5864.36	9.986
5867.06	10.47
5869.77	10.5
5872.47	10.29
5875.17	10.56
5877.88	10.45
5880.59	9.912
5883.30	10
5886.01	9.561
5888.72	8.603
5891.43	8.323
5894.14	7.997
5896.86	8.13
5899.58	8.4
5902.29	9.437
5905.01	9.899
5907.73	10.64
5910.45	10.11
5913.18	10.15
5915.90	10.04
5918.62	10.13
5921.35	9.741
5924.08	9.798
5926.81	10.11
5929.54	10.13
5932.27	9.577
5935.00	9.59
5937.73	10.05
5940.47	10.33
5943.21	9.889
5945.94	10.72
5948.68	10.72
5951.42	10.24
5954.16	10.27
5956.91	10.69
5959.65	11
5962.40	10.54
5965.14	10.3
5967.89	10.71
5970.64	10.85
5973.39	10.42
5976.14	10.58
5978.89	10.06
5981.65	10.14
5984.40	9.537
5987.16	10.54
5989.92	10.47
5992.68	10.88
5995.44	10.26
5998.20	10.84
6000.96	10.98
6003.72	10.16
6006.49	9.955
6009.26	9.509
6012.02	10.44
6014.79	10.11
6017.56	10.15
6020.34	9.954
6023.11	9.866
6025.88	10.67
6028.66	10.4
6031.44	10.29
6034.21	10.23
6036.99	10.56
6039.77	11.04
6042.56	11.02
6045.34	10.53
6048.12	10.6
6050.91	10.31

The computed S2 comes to 0.10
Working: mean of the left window 10.4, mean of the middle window 9.49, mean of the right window 10.4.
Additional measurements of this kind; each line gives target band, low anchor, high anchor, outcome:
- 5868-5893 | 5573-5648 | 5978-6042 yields 0.05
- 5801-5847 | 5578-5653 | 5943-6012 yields -0.05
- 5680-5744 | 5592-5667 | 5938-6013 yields -0.02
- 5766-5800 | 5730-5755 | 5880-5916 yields -0.02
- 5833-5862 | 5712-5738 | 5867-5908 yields -0.09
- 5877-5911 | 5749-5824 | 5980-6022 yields 0.13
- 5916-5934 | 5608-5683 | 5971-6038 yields 0.04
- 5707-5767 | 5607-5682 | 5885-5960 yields -0.05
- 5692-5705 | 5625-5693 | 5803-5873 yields 0.00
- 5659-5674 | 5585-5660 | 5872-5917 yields 0.02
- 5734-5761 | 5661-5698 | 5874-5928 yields -0.06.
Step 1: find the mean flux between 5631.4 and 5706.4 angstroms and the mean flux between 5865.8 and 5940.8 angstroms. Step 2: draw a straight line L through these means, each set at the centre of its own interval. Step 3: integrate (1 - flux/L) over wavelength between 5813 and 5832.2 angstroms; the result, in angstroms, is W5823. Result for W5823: -1.86 angstroms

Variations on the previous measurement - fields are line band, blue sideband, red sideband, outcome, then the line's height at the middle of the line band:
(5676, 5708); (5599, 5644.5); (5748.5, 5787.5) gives 0.27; 10.5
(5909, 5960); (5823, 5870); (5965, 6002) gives 1.79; 10.5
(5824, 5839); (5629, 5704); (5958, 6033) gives -0.78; 10.3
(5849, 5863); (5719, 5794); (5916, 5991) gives 0.07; 10.4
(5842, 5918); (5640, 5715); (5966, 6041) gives 2.60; 10.3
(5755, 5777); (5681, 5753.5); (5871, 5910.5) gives -0.84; 10.2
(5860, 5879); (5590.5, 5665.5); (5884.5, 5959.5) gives -0.99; 9.86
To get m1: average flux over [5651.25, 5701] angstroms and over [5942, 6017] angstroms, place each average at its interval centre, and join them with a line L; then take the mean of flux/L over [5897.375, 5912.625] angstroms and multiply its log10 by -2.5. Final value 0.08 mag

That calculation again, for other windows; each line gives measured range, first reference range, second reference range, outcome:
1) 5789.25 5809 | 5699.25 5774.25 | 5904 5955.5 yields -0.04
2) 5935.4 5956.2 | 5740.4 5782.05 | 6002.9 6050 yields 0.01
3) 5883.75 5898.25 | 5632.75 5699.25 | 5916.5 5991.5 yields 0.19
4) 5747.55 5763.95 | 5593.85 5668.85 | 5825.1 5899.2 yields -0.06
